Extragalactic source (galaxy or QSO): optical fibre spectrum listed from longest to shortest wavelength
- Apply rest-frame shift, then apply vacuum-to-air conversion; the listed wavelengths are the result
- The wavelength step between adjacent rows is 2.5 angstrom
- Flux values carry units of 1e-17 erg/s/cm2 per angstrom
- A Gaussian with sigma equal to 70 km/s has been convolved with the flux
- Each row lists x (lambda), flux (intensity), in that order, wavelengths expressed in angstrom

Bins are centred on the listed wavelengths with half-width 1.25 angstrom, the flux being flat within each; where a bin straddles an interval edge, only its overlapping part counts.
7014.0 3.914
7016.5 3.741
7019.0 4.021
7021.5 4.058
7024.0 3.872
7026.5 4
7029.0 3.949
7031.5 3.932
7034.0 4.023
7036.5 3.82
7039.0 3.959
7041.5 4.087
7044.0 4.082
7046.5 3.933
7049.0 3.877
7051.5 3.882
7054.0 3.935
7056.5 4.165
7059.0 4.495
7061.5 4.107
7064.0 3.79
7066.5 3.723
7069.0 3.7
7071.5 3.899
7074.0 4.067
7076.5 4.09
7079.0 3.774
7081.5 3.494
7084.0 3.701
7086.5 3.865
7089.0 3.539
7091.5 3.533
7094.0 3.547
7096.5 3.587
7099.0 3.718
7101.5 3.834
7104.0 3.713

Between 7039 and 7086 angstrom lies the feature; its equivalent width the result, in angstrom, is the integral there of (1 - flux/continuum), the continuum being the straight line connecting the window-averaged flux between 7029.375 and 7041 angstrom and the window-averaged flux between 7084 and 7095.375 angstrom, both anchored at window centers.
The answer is -1.81 angstrom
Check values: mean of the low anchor 3.94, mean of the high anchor 3.63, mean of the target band 3.93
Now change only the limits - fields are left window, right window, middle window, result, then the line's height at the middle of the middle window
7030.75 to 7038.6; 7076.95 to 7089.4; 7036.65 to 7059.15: -0.8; 3.87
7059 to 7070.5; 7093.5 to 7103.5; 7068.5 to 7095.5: 0.3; 3.79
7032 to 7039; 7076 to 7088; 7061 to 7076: -0.3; 3.81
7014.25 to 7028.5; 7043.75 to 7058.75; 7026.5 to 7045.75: 0.0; 3.97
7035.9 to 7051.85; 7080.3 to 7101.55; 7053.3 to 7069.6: -0.7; 3.84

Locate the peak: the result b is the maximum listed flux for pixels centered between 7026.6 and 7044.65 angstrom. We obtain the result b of 4.087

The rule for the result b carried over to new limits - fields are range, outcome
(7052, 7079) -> 4.495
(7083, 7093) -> 3.865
